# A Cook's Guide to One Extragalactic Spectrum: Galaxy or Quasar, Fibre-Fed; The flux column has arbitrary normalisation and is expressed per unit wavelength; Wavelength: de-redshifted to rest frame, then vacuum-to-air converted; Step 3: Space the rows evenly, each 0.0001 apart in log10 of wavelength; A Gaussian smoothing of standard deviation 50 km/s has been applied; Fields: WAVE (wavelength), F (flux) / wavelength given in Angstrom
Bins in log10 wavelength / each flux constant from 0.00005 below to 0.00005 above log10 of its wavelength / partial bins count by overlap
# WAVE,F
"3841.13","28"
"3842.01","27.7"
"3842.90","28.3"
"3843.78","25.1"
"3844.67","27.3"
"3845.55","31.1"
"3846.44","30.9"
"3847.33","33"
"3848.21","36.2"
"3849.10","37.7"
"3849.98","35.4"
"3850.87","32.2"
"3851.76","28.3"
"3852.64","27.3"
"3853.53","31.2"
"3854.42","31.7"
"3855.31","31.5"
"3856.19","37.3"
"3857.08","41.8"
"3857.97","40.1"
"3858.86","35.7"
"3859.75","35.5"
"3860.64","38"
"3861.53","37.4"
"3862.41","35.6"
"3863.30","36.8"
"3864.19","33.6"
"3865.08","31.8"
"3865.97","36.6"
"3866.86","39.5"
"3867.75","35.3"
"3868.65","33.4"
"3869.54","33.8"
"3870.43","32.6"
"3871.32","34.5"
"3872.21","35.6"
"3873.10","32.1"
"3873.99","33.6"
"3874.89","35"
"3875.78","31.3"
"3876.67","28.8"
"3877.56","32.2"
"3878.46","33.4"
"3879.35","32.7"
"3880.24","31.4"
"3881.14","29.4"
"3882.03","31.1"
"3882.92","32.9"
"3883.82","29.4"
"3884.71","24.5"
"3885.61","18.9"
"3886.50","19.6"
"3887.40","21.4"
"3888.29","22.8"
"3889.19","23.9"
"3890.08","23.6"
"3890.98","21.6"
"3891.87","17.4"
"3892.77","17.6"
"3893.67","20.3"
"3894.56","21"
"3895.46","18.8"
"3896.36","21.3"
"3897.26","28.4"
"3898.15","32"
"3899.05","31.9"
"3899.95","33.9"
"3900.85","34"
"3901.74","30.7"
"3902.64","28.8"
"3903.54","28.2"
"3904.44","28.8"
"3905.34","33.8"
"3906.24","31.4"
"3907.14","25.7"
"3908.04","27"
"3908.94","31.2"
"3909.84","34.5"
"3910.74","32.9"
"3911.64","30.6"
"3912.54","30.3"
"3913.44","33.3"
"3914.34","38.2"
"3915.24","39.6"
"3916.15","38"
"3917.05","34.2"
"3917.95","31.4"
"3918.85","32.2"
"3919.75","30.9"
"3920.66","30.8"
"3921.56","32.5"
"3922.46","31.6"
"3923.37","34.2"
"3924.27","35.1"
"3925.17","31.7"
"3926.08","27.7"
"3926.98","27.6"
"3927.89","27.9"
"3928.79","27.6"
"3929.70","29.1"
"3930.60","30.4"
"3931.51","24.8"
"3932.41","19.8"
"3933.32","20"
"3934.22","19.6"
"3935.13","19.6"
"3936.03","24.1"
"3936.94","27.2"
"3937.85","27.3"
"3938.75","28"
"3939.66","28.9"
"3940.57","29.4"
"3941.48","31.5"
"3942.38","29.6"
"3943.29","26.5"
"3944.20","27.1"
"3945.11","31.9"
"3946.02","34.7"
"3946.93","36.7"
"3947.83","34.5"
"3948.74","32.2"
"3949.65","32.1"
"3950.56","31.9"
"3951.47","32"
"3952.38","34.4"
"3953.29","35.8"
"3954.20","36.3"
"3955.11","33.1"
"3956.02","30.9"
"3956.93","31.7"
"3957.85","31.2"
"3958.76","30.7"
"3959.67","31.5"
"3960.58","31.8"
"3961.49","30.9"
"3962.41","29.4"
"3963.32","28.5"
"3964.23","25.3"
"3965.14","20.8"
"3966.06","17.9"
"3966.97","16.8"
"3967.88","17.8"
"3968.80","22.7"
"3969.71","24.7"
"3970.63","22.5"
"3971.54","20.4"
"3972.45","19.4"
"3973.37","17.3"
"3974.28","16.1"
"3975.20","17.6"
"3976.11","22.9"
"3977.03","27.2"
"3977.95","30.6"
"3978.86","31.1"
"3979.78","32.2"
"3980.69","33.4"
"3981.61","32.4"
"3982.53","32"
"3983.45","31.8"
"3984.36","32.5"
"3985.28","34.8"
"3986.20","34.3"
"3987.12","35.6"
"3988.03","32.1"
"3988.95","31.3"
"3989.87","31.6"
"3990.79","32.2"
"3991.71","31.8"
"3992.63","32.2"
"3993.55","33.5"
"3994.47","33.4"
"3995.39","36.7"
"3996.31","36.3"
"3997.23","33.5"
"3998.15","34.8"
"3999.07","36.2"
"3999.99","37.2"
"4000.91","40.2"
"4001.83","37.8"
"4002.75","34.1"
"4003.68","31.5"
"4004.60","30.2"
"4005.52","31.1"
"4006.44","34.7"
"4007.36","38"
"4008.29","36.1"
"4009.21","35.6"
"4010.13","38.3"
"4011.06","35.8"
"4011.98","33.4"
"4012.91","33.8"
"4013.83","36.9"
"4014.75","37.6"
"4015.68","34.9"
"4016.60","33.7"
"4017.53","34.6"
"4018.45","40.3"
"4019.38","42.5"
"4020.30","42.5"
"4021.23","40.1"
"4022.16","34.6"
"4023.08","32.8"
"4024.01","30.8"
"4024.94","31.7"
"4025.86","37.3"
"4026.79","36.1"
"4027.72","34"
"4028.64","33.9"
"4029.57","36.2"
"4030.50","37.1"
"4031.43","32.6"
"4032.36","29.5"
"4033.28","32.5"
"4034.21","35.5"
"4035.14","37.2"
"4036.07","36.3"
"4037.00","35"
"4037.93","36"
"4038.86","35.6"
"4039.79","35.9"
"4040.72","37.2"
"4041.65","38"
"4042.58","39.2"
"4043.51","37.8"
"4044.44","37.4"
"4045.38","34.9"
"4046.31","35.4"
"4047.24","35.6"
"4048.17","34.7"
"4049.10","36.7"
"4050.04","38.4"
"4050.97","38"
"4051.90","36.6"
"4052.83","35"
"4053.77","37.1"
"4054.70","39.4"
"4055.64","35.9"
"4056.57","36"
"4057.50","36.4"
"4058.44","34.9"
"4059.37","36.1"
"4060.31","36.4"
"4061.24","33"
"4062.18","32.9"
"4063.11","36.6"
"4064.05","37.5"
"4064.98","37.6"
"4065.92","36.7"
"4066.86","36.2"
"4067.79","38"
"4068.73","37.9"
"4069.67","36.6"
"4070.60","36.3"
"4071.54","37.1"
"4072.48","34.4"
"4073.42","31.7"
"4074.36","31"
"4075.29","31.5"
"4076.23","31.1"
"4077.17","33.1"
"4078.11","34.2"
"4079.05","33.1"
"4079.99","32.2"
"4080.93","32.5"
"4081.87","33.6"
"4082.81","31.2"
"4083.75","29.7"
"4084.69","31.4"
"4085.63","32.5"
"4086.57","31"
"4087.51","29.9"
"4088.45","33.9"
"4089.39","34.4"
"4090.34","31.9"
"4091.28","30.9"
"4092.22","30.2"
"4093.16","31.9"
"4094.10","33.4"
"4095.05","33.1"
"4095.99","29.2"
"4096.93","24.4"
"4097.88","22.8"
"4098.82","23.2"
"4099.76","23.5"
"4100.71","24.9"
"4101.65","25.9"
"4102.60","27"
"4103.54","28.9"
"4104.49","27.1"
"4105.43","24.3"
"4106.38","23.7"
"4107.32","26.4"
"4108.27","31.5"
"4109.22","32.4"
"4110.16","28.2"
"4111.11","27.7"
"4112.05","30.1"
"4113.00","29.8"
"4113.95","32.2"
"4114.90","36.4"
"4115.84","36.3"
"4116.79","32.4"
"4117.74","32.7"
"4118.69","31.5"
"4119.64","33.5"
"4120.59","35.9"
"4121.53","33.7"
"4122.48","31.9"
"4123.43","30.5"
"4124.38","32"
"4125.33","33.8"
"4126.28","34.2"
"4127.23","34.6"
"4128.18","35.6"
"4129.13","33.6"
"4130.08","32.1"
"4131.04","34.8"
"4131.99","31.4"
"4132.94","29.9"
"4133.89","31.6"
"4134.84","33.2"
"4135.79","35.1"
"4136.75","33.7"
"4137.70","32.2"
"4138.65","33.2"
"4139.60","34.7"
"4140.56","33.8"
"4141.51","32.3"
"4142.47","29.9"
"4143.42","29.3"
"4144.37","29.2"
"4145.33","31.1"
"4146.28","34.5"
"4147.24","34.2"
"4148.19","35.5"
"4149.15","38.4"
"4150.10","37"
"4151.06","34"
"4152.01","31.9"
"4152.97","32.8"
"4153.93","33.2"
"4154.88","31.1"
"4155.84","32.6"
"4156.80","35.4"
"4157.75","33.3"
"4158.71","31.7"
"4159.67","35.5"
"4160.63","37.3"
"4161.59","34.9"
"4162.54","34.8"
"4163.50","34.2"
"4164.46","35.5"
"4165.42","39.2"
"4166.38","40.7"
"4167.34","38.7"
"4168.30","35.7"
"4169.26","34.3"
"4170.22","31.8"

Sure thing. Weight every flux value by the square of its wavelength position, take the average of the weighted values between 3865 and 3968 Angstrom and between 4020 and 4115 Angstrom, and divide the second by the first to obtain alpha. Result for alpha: 1.2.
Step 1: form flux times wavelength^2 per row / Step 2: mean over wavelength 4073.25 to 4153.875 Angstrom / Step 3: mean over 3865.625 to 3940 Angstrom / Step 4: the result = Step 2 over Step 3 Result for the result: 1.20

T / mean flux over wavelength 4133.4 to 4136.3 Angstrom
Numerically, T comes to 33.3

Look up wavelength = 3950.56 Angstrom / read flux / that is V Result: 31.9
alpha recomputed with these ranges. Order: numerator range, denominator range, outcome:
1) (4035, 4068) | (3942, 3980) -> 1.37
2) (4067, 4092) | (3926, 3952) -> 1.26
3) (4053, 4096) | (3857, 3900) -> 1.25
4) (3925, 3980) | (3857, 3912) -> 0.94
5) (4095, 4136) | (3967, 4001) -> 1.10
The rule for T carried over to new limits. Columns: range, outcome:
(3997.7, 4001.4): 37.2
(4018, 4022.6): 40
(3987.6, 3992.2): 31.8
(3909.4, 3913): 32.1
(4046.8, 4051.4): 36.7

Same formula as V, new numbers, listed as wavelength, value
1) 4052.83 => 35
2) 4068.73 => 37.9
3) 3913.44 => 33.3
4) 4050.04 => 38.4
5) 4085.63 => 32.5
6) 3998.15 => 34.8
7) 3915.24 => 39.6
